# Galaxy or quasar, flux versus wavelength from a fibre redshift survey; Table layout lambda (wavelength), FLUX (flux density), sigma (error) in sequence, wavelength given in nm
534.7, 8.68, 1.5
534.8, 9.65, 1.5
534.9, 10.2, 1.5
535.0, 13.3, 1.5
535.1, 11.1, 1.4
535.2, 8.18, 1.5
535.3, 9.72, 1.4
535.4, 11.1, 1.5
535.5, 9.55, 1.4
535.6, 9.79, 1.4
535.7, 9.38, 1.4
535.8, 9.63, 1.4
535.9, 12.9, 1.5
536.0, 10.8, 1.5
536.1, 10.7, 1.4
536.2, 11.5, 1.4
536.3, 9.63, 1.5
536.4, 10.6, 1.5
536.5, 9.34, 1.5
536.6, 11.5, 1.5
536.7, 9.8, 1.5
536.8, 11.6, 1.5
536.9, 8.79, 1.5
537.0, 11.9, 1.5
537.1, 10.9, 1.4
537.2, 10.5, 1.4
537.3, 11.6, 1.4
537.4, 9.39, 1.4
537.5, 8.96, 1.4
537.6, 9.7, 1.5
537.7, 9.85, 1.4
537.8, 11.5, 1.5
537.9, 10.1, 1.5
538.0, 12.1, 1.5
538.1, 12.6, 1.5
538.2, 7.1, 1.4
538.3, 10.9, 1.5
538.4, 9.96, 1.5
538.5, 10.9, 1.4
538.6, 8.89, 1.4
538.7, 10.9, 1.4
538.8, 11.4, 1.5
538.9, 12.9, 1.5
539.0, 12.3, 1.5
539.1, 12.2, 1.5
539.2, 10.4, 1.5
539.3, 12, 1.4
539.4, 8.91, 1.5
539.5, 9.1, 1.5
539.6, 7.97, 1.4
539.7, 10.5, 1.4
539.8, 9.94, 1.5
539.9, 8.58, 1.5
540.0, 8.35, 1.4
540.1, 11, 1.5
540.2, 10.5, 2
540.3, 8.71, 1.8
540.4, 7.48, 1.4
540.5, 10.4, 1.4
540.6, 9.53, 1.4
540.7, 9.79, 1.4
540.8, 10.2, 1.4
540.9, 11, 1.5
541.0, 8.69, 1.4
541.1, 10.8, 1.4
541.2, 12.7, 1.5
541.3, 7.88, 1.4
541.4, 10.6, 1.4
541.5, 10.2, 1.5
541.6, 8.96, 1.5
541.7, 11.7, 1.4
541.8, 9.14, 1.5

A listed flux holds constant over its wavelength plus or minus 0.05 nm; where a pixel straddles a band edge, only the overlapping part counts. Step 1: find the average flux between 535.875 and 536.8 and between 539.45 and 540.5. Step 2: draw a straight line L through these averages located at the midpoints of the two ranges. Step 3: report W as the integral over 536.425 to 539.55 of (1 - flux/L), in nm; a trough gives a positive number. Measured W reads -0.16 nm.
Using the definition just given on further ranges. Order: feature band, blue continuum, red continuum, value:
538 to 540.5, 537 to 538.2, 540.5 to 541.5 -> 0.04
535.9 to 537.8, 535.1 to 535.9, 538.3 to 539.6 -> -0.05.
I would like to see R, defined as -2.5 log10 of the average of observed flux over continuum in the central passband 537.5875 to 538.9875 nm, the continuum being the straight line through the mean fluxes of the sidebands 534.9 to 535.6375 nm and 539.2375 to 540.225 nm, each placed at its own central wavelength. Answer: -0.08 mag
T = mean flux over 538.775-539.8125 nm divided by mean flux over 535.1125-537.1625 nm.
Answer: 1.0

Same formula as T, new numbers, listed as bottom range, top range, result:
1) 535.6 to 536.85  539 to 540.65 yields 0.93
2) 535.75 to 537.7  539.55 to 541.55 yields 0.93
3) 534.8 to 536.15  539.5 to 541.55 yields 0.93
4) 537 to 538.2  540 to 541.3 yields 0.94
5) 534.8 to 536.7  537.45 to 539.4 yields 1.03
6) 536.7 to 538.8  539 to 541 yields 0.95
